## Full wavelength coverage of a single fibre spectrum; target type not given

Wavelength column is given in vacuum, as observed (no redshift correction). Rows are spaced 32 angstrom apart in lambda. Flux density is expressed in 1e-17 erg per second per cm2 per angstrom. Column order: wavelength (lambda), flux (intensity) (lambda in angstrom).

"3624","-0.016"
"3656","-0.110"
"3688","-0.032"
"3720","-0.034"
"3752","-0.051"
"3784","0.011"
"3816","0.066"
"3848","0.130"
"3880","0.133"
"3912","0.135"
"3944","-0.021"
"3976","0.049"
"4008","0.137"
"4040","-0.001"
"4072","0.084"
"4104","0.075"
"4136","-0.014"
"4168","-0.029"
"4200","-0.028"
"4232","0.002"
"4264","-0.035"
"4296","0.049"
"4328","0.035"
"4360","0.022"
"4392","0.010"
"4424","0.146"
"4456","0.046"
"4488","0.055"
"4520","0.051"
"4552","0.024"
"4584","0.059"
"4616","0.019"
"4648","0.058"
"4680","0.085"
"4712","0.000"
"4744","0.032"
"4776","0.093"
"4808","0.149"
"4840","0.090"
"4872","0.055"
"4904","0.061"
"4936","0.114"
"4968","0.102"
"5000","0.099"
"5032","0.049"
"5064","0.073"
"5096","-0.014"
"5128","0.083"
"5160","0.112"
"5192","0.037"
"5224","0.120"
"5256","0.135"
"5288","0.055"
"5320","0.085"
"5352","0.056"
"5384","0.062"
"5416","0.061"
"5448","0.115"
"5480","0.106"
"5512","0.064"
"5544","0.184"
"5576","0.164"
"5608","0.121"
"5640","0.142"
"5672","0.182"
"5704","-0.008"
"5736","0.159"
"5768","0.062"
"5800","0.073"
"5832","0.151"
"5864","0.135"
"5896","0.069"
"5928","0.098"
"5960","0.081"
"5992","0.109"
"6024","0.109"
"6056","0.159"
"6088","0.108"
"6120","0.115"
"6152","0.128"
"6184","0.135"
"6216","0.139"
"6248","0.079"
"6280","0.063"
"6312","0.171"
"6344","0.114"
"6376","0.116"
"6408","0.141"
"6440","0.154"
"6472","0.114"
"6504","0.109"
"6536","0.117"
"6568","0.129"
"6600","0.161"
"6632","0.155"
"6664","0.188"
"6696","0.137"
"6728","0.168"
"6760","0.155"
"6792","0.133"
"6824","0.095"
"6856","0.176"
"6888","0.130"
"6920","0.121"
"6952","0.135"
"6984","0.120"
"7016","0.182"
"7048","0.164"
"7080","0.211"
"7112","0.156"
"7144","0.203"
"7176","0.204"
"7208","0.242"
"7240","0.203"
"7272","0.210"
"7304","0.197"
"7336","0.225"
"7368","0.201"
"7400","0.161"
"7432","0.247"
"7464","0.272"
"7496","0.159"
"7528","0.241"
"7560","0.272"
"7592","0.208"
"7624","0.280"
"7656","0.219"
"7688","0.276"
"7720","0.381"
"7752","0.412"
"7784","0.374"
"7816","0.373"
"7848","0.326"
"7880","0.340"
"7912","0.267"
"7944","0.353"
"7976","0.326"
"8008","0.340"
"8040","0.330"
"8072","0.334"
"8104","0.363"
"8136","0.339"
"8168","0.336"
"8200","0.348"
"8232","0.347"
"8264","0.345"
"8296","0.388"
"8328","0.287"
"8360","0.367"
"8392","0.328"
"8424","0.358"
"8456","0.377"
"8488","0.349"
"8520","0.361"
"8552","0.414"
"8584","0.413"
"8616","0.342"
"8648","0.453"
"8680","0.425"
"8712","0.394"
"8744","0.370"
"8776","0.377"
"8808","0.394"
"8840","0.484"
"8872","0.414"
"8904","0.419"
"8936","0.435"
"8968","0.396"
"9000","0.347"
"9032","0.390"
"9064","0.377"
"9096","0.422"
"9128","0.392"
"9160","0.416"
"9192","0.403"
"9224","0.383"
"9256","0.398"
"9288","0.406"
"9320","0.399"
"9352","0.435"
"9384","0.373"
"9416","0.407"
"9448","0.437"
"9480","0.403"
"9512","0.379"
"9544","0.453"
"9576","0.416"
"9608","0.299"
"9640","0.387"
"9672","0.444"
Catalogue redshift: 0.93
